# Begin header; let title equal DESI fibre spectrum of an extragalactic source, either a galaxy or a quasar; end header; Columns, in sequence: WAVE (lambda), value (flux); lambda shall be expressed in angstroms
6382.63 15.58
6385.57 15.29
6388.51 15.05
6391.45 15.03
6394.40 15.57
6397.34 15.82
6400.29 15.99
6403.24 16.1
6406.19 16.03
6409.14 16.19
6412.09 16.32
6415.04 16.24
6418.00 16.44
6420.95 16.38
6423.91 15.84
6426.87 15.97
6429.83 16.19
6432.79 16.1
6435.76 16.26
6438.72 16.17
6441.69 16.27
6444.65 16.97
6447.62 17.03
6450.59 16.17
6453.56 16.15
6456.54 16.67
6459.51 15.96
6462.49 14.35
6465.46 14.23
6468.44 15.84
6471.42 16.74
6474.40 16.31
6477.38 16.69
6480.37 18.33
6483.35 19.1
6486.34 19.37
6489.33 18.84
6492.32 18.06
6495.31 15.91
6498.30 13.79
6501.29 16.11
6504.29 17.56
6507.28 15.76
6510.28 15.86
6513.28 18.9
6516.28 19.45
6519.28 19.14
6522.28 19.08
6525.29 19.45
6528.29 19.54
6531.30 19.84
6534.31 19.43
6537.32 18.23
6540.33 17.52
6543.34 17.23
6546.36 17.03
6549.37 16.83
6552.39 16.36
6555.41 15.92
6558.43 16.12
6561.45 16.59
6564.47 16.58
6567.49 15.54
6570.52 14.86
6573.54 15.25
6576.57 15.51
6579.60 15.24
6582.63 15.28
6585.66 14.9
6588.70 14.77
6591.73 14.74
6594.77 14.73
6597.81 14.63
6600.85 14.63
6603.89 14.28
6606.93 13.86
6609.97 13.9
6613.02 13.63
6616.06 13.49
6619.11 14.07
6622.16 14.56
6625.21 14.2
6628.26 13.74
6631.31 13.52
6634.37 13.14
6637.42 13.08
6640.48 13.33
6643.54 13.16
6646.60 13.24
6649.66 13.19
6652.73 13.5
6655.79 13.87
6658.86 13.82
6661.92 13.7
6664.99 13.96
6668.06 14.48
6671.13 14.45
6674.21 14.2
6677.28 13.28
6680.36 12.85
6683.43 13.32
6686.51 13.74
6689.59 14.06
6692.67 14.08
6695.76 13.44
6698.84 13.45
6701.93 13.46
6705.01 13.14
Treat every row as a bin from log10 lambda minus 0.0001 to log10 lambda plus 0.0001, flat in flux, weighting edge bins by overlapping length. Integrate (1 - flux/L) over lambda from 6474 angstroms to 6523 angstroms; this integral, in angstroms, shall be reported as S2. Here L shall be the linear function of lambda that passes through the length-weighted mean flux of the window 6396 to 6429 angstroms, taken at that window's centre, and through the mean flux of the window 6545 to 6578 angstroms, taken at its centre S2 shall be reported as -4.5 angstroms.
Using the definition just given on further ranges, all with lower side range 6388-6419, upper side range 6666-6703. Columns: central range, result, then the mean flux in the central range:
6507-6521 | -2.8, 18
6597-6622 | 0.4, 14.1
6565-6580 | -0.8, 15.4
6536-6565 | -4.1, 16.8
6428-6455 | -1.3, 16.4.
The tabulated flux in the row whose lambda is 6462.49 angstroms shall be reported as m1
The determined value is 14.35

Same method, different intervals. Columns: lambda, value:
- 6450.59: 16.17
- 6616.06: 13.49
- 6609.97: 13.9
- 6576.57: 15.51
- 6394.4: 15.57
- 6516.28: 19.45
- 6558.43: 16.12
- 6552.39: 16.36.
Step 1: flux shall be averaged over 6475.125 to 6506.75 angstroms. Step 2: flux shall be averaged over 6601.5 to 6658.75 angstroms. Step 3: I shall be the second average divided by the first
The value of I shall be 0.8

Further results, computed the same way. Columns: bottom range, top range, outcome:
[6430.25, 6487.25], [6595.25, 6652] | 0.83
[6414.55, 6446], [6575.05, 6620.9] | 0.89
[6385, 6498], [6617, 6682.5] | 0.84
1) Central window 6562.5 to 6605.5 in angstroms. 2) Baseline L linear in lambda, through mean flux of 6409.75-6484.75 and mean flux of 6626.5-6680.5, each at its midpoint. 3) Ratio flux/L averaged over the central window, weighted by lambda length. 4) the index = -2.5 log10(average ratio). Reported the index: -0.04 mag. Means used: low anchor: 16.3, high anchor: 13.6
